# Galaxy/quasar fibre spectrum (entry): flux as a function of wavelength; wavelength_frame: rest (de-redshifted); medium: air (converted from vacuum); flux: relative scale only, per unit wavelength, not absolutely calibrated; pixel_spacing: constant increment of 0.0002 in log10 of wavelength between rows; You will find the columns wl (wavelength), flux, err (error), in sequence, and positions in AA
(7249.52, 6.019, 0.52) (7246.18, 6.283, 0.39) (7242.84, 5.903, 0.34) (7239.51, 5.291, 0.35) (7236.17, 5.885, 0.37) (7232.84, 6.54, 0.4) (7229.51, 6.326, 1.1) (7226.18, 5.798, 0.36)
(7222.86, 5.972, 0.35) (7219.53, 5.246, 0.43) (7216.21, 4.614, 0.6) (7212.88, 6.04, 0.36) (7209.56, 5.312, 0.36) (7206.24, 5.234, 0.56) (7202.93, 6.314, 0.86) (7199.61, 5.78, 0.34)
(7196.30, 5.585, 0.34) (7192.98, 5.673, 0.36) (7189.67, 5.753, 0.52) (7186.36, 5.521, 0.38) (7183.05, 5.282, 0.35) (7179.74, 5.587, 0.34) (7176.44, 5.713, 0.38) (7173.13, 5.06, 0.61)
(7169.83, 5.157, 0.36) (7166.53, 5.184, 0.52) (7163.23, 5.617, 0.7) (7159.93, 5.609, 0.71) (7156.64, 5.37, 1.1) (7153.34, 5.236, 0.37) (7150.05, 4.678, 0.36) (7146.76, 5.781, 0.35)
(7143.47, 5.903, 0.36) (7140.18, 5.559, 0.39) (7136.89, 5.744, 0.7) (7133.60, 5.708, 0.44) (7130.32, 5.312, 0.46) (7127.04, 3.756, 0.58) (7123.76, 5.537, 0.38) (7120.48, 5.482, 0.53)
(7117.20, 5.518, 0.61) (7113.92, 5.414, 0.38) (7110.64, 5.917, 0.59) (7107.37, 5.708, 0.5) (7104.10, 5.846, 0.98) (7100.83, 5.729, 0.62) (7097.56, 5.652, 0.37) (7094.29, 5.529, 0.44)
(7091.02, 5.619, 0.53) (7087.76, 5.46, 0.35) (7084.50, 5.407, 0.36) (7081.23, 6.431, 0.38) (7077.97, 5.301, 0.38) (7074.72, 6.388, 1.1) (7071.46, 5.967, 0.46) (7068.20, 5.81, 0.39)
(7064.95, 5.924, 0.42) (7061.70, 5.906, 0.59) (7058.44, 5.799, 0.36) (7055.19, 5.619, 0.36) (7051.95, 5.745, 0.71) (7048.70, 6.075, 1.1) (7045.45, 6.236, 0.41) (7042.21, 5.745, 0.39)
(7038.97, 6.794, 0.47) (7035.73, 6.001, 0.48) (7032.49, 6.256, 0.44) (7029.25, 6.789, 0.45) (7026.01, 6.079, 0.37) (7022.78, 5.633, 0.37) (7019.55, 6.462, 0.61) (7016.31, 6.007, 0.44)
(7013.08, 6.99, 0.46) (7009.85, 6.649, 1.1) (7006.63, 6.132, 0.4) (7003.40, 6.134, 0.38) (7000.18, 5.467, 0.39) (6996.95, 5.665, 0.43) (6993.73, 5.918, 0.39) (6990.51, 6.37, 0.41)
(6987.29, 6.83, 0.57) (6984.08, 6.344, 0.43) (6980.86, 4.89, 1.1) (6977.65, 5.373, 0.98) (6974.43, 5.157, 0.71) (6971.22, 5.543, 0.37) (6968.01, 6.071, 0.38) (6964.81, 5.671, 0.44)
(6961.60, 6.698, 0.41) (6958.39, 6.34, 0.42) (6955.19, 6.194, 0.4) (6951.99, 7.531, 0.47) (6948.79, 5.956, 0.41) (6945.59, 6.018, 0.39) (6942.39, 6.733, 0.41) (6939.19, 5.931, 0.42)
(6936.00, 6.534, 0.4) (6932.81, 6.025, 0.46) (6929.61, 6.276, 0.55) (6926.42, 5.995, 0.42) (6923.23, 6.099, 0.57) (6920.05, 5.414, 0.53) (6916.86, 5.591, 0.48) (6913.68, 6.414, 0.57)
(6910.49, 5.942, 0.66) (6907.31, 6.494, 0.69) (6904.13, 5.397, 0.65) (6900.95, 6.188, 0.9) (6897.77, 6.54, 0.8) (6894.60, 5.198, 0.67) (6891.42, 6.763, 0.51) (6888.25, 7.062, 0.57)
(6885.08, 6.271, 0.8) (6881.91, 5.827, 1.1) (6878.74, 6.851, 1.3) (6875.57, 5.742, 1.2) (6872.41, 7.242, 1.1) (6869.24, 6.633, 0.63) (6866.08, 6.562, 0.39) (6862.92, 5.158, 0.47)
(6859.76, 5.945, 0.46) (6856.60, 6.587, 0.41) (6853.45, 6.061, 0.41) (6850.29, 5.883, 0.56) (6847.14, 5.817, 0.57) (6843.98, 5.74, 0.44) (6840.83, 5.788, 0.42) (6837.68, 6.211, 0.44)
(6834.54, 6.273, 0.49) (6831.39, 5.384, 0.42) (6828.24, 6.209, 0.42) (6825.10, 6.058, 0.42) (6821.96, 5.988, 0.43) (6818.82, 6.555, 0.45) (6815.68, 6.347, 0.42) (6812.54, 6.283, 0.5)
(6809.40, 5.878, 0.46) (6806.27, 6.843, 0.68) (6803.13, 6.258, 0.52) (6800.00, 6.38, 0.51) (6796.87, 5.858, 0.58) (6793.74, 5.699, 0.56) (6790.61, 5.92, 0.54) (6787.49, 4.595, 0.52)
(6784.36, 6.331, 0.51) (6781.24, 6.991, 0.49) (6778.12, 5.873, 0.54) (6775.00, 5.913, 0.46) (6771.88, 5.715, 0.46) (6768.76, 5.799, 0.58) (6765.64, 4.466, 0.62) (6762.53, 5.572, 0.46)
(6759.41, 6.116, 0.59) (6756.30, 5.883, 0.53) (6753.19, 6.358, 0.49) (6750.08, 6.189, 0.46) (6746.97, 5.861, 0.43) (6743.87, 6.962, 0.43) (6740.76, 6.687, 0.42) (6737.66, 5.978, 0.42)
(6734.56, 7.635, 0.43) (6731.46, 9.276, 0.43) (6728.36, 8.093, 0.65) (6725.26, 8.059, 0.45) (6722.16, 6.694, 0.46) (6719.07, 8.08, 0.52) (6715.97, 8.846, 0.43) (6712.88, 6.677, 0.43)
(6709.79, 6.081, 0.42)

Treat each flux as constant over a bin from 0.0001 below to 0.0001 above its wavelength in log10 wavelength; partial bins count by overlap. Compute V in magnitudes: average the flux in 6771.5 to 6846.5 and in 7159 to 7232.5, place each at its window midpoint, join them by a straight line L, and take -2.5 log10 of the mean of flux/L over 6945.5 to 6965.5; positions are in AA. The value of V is -0.09 mag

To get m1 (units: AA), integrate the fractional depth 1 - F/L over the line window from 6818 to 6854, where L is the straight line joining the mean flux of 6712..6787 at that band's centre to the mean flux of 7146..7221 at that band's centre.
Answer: 2.3 AA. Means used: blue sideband 6.64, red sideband 5.45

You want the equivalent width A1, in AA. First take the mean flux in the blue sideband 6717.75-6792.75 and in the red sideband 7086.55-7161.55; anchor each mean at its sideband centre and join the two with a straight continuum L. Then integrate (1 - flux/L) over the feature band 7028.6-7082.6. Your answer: -3.52 AA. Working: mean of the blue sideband 6.45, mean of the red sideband 5.48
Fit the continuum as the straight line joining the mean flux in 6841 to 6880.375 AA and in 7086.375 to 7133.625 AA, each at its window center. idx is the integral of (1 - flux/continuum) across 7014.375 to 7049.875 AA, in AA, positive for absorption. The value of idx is -3.2 AA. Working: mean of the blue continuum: 6.17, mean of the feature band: 6.2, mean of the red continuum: 5.47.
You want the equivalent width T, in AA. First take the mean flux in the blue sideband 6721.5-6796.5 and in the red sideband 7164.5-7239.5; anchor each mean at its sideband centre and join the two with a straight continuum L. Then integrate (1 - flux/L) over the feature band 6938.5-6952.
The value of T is -0.67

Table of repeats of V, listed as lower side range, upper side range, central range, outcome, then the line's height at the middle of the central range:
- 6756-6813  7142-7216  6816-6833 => -0.04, 5.87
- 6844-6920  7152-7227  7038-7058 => -0.04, 5.8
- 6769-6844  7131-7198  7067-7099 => -0.03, 5.61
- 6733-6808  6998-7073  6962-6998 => 0.05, 6.09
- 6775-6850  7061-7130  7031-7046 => -0.09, 5.71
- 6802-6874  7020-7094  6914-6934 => 0.03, 6.08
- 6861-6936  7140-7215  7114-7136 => 0.08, 5.64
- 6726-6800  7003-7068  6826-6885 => 0.02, 6.23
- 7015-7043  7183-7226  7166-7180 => 0.07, 5.7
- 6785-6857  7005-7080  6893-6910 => 0.02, 6.05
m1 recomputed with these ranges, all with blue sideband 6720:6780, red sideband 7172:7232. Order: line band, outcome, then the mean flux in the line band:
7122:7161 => 2.6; 5.35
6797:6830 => 0.6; 6.26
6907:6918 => 0.2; 6.09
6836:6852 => 1.1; 5.89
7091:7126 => 1.2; 5.6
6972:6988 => 1.1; 5.65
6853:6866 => 0.6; 6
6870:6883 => -0.4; 6.45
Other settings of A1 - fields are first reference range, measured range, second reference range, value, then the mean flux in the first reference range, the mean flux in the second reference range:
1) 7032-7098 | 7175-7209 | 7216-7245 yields 1.08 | 5.89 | 5.8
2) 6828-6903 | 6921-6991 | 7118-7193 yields -2.19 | 6.16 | 5.4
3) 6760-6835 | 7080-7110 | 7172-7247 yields 0.28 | 5.96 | 5.68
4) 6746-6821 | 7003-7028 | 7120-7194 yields -2.90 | 5.99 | 5.4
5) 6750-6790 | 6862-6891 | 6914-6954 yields -1.72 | 5.82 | 6.18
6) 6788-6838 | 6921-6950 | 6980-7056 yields -0.18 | 6.1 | 6.14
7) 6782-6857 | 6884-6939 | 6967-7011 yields -1.53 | 6.04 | 5.89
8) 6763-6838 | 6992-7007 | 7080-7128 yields -0.38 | 5.98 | 5.55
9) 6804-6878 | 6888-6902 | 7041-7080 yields -0.47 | 6.15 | 5.88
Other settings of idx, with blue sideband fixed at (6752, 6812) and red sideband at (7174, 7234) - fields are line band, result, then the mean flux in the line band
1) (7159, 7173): 0.9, 5.34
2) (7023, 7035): -1.0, 6.26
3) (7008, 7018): -1.3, 6.54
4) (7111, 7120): 0.3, 5.53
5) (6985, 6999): -0.9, 6.18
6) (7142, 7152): 0.5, 5.44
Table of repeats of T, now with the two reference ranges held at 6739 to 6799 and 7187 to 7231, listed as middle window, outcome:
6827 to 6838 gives -0.2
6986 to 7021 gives -2.7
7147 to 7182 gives 2.1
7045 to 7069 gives -0.5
